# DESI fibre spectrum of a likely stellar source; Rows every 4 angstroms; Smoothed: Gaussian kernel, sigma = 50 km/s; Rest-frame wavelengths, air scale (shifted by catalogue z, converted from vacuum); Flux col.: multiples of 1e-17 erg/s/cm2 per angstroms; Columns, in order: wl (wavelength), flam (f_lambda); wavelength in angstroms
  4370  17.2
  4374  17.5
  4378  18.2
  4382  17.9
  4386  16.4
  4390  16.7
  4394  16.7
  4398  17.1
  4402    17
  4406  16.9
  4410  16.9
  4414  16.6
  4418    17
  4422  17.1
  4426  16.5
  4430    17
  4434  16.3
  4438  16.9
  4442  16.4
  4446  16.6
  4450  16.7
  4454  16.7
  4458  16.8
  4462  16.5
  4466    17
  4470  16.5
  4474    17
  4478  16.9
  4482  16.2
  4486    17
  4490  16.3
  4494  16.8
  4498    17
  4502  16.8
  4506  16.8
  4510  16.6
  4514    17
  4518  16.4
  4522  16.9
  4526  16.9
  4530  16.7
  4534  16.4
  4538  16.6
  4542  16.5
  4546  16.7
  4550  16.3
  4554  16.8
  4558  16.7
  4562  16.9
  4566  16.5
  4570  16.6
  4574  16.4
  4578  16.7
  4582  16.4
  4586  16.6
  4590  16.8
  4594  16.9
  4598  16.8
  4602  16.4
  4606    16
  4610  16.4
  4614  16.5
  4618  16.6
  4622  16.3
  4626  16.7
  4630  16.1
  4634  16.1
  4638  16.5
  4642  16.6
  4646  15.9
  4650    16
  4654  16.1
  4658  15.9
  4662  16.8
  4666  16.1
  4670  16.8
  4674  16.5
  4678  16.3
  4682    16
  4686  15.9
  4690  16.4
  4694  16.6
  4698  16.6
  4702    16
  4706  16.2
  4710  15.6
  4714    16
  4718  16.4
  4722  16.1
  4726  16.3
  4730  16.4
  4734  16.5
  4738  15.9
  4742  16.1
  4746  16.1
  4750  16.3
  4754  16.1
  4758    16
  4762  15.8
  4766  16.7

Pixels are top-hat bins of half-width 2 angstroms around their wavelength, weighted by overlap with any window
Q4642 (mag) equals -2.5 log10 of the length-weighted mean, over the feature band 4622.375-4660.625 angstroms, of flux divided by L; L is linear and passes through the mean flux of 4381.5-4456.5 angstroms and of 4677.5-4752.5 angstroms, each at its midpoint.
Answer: 0.01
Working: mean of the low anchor 16.8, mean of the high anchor 16.2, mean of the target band 16.2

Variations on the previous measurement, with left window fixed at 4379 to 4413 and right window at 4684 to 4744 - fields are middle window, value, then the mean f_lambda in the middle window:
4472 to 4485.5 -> 0.00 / 16.7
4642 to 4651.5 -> 0.02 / 16.1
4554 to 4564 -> -0.01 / 16.8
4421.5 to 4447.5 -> 0.01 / 16.7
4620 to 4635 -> 0.01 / 16.3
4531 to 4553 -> 0.01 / 16.5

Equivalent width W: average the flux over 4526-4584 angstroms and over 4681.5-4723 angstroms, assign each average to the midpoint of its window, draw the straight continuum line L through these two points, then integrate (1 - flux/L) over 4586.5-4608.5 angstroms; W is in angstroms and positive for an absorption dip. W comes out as -0.14 angstroms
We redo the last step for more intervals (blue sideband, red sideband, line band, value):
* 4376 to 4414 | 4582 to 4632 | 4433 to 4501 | 0.7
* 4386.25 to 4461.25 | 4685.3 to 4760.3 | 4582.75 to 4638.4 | -0.3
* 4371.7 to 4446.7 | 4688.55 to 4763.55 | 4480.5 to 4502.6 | 0.1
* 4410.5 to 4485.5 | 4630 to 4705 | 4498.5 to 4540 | -0.4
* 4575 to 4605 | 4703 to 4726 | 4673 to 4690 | 0.0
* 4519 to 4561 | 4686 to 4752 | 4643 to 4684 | 0.2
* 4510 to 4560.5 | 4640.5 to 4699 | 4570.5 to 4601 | -0.2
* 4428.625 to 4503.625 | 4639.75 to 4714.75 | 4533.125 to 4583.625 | -0.3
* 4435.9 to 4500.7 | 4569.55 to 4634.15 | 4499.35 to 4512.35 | -0.1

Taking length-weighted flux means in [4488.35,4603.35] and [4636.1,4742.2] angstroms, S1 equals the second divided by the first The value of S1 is 1.0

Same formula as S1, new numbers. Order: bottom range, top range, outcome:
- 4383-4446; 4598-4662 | 0.97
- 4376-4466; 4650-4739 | 0.96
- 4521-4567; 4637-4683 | 0.98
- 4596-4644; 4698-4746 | 0.98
